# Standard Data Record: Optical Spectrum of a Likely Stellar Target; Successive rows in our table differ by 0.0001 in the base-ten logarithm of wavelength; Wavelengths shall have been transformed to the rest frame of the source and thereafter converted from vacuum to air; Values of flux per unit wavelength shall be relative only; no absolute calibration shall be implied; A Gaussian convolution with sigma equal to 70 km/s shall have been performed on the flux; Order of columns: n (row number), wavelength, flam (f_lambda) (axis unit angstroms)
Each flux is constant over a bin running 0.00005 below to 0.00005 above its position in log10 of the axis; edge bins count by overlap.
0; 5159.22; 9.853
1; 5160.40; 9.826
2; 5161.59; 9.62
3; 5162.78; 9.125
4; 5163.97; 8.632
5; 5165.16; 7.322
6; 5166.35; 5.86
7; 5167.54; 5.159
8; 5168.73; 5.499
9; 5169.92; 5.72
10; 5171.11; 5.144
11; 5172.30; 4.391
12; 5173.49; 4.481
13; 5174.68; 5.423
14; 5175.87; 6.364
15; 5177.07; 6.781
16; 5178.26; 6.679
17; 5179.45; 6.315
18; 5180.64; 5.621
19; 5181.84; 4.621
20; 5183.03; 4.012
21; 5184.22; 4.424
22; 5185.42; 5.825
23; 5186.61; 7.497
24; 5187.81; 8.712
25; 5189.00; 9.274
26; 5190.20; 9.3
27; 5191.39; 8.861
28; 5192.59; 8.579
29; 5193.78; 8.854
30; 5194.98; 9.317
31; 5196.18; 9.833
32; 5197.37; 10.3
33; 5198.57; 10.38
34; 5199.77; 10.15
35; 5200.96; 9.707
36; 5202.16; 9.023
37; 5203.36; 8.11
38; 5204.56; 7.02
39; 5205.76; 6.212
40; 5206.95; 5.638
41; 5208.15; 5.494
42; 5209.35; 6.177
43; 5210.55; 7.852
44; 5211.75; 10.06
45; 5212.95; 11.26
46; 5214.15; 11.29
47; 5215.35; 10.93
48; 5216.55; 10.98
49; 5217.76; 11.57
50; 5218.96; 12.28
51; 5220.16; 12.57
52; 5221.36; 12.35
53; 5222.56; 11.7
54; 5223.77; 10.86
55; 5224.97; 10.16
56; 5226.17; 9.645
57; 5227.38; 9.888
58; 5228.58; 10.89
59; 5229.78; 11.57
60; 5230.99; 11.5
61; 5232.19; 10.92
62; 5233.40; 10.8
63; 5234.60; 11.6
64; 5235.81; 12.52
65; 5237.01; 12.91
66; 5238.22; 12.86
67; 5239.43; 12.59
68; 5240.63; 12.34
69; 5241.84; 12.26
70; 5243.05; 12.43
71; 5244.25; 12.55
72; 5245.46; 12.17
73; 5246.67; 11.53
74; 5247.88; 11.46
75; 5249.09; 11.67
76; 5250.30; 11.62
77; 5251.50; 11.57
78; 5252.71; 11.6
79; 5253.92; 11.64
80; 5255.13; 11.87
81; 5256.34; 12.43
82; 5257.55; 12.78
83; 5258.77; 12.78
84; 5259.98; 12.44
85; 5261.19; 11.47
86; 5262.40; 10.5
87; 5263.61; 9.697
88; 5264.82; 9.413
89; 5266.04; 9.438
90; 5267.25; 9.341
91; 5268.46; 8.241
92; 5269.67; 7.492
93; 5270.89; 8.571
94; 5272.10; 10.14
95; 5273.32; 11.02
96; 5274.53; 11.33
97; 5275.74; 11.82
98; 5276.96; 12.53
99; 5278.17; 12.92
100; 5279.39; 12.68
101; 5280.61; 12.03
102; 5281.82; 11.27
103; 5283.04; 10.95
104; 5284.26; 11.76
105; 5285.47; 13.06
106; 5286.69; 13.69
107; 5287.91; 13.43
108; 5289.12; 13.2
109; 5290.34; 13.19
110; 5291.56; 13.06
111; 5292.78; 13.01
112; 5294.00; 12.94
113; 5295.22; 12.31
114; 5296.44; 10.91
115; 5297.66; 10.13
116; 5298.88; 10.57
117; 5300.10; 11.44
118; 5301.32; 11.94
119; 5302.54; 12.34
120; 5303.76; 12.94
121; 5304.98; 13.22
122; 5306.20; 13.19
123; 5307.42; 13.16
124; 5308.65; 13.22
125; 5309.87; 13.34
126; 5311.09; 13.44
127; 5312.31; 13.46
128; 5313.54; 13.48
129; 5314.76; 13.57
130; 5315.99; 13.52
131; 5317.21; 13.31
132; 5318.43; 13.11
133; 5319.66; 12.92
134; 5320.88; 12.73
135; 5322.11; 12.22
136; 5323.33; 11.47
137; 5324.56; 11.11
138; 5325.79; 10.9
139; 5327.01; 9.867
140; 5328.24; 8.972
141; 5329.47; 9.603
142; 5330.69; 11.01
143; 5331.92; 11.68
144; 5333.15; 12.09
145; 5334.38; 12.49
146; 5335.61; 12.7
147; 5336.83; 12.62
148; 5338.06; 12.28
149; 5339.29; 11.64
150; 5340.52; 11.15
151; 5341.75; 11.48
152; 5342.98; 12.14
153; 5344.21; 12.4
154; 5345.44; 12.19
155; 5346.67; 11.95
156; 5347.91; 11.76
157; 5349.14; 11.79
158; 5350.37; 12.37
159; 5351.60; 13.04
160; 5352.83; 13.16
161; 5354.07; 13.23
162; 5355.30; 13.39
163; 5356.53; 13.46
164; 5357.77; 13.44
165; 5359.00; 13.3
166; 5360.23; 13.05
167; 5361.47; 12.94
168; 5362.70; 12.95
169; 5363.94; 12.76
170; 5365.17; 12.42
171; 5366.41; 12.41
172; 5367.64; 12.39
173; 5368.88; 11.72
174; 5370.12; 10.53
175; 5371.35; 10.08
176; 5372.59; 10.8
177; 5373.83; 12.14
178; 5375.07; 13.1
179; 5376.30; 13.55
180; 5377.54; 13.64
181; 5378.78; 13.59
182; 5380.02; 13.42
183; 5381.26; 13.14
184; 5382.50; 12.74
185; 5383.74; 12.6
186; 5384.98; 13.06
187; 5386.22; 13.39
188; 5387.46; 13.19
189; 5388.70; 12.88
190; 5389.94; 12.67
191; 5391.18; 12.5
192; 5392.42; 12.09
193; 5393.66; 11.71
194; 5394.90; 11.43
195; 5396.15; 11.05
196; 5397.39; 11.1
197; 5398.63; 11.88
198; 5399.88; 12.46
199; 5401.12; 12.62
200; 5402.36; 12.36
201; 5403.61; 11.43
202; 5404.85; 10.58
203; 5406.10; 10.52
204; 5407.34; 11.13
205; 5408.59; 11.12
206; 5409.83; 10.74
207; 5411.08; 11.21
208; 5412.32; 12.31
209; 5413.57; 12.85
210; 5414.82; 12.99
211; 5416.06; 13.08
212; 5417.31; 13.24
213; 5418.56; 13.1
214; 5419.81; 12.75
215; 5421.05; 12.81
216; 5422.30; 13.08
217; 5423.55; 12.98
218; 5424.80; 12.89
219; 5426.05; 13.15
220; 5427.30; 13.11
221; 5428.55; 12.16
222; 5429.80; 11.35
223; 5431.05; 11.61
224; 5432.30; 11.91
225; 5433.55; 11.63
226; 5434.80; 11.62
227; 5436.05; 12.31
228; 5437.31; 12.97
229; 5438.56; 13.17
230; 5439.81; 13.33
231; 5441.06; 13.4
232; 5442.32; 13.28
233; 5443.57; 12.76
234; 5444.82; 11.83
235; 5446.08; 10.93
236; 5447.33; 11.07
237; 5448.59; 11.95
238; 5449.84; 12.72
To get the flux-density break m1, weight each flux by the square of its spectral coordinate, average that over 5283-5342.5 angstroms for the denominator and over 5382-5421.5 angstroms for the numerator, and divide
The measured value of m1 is 1.03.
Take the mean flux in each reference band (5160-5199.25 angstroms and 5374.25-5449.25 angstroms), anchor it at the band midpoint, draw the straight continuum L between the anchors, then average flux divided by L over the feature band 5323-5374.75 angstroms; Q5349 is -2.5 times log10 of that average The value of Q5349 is -0.10 mag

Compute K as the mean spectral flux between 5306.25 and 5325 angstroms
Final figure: 13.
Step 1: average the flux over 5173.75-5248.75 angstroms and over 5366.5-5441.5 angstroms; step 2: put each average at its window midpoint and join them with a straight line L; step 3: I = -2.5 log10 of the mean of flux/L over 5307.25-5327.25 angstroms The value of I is -0.15 mag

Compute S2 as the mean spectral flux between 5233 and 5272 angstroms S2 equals 11.3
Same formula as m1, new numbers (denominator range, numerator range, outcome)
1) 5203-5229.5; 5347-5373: 1.35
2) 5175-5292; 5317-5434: 1.25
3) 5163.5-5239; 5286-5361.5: 1.49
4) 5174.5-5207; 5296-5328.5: 1.68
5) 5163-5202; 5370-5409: 1.83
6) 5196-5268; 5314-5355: 1.16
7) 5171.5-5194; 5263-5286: 1.69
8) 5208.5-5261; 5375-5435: 1.15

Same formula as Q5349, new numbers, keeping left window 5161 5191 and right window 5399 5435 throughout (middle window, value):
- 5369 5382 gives -0.11 mag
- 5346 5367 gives -0.19 mag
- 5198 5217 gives -0.21 mag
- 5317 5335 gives -0.15 mag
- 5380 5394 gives -0.12 mag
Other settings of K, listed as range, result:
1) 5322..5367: 12.1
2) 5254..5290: 11.3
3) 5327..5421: 12.2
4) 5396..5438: 12.1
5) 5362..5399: 12.4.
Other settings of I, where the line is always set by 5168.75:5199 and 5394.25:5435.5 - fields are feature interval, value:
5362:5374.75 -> -0.08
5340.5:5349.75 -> -0.13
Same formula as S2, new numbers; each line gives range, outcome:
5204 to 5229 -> 9.75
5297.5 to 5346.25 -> 12.1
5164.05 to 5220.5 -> 7.8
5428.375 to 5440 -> 12.2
